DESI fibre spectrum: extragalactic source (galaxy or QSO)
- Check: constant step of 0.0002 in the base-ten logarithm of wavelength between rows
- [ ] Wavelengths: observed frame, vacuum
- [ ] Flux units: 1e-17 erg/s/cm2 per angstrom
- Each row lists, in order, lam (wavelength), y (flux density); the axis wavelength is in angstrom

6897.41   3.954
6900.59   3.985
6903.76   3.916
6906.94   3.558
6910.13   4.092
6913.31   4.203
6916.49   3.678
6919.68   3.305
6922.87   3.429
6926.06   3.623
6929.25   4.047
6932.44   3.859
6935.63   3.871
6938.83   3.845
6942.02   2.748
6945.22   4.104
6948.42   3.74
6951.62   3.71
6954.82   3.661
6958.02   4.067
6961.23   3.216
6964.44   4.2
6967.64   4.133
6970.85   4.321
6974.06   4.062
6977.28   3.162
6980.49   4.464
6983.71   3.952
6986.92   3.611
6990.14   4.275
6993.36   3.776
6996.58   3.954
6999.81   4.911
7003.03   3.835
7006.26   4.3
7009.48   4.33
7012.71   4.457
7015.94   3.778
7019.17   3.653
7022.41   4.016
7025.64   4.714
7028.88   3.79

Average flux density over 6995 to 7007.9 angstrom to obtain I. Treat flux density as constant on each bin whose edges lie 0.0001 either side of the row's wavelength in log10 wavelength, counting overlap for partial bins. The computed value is 4.25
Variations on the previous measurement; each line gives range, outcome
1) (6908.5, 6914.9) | 4.14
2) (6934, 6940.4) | 3.86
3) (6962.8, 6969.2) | 4.16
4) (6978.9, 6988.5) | 4.01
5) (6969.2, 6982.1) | 4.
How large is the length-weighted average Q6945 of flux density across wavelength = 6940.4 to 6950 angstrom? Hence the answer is 3.53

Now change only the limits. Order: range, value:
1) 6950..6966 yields 3.77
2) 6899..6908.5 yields 3.82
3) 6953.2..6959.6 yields 3.87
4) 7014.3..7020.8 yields 3.72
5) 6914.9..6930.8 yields 3.61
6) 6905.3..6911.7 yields 3.82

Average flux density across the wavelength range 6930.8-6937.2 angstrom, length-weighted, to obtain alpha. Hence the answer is 3.87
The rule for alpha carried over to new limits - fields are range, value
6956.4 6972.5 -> 3.99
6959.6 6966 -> 3.7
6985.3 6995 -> 3.89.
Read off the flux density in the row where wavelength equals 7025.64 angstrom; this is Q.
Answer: 4.714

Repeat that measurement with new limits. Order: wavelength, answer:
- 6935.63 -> 3.871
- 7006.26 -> 4.3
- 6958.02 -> 4.067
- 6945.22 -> 4.104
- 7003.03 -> 3.835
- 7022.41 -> 4.016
